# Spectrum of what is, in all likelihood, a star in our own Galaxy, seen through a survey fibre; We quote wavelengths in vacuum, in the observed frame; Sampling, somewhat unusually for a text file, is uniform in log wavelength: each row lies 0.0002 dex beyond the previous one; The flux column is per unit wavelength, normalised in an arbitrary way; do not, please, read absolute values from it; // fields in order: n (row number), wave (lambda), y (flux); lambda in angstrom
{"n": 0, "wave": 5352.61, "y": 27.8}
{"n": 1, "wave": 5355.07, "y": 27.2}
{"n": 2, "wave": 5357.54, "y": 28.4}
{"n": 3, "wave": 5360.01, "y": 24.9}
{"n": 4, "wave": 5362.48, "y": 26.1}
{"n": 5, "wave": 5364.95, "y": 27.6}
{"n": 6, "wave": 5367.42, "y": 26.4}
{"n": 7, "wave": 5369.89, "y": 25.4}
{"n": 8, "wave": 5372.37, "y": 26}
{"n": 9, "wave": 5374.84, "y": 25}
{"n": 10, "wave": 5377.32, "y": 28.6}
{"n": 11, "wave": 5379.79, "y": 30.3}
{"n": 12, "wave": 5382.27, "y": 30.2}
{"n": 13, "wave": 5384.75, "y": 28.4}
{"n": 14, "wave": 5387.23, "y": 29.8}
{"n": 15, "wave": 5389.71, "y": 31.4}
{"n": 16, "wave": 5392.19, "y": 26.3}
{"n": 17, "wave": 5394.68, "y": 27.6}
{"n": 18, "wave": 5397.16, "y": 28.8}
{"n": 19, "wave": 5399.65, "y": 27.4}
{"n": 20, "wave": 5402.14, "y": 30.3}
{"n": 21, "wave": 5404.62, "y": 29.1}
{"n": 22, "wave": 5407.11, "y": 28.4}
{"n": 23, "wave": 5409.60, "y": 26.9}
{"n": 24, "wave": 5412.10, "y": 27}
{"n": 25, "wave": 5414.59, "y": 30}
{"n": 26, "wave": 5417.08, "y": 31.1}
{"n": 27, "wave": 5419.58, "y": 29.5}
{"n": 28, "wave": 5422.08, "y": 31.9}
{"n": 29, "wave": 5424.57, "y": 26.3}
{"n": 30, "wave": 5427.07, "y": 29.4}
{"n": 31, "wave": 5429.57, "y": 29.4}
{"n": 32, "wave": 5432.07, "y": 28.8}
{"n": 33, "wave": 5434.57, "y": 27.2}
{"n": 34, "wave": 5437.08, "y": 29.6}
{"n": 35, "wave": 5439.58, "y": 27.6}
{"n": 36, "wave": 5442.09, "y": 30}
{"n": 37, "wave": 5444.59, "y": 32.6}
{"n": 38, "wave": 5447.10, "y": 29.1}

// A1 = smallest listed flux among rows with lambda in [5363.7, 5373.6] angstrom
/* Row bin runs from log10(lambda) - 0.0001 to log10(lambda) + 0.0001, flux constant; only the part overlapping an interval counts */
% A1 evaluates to 25.4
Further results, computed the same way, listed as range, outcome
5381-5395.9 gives 26.3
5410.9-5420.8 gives 27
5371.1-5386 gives 25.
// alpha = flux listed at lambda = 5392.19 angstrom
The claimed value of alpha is 26.3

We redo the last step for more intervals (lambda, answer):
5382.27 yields 30.2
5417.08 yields 31.1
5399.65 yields 27.4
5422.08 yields 31.9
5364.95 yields 27.6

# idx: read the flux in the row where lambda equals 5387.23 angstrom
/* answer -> 29.8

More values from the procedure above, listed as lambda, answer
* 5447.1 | 29.1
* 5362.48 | 26.1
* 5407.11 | 28.4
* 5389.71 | 31.4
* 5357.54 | 28.4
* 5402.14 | 30.3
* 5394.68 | 27.6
